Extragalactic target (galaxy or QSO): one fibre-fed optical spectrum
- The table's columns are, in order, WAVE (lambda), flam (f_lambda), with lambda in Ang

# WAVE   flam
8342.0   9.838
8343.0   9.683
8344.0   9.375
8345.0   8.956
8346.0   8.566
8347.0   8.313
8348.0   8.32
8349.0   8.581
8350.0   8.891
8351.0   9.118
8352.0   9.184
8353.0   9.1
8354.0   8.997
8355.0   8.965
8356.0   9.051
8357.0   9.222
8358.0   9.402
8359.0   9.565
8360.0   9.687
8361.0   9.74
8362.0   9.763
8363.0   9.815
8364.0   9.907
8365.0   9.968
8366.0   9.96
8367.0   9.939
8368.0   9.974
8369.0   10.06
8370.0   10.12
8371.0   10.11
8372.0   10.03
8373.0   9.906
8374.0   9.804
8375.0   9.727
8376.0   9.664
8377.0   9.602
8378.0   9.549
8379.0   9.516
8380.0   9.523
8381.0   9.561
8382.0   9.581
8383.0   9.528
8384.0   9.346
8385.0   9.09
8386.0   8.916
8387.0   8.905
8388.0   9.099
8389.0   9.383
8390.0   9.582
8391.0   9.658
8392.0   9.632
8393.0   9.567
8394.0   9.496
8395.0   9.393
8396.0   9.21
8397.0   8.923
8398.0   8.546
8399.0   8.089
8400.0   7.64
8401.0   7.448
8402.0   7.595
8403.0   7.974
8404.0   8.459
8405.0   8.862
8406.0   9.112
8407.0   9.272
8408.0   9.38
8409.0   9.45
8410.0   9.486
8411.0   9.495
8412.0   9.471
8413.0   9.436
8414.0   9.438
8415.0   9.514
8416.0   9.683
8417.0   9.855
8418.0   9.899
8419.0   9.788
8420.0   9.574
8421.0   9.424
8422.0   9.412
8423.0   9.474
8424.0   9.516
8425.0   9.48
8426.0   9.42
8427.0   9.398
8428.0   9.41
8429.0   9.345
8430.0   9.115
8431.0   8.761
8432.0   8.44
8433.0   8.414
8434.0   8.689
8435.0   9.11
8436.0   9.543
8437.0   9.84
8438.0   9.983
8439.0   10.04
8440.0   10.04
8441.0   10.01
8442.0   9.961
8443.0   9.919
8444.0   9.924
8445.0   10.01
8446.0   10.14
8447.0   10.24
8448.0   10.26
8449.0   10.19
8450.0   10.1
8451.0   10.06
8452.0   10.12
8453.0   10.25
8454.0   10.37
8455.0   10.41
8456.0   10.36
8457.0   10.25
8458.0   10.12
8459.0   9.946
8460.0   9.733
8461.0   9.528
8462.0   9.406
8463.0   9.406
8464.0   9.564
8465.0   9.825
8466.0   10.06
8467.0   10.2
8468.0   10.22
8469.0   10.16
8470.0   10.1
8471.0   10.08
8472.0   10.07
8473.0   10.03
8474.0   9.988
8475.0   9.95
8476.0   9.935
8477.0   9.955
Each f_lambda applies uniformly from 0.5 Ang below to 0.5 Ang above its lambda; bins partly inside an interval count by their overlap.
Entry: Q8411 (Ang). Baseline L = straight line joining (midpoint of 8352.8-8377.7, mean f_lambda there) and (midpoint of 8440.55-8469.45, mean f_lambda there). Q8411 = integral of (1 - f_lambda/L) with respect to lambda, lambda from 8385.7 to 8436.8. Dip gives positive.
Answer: 3.71 Ang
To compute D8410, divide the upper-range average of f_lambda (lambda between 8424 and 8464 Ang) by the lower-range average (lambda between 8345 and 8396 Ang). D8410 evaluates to 1.0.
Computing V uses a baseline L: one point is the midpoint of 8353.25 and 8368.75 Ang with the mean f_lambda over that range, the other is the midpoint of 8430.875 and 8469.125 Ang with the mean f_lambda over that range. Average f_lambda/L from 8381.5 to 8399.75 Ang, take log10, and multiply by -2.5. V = 0.06 mag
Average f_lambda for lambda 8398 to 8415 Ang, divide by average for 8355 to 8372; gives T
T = 0.90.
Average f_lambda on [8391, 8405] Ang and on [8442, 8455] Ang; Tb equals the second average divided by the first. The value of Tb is 1.17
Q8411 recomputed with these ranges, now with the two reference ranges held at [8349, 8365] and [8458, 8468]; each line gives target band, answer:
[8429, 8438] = 0.6 Ang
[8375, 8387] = 0.0 Ang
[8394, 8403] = 1.1 Ang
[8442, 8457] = -0.7 Ang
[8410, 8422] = 0.0 Ang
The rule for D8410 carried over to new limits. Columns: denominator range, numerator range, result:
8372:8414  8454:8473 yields 1.09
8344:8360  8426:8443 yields 1.05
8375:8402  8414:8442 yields 1.03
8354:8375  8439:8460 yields 1.04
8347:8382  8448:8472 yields 1.05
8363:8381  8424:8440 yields 0.95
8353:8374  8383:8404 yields 0.92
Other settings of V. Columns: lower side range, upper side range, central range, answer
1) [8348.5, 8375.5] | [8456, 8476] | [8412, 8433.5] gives 0.047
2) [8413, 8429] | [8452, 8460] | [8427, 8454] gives 0.024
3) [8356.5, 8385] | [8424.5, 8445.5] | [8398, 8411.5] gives 0.114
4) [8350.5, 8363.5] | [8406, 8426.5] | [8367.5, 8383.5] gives -0.041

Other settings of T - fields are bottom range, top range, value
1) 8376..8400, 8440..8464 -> 1.08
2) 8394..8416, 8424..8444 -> 1.06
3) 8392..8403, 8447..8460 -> 1.18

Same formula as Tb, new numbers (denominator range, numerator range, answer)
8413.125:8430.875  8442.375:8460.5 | 1.07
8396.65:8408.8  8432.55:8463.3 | 1.17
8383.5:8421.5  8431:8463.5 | 1.08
